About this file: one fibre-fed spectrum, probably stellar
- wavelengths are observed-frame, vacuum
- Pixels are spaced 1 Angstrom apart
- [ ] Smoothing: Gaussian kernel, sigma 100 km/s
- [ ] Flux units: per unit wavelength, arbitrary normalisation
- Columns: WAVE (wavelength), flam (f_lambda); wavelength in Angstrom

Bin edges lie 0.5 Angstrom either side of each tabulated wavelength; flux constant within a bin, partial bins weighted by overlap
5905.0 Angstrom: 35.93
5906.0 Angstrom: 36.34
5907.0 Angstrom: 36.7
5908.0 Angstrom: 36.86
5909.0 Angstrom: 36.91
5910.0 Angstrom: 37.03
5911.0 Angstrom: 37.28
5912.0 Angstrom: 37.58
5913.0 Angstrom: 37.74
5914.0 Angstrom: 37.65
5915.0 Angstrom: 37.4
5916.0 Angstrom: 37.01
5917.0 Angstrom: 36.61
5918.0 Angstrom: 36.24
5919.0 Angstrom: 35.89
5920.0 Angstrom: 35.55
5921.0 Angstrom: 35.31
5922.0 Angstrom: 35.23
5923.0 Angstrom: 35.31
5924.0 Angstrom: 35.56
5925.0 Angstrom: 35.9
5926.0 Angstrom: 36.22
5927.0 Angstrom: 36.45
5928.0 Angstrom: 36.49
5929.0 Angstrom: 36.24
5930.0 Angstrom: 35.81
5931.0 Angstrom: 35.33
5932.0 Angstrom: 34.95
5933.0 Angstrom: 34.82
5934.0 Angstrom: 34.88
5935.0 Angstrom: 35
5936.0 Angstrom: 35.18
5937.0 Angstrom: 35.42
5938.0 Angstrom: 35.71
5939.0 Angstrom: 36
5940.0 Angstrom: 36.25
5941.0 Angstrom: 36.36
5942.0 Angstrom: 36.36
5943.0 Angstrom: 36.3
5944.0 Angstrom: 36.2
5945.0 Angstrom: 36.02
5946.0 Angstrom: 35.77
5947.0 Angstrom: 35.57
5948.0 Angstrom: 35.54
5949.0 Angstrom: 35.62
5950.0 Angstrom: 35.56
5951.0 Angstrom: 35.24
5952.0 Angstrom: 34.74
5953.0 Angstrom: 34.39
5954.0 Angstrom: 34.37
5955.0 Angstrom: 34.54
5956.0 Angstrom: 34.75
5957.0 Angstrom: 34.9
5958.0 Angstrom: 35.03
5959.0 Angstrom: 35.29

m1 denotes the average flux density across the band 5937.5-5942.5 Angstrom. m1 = 36.1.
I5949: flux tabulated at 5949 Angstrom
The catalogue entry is 35.62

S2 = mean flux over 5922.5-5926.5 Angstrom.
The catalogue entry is 35.7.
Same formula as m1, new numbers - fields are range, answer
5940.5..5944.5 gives 36.3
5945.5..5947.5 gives 35.7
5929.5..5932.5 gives 35.4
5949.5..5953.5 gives 35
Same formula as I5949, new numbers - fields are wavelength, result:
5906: 36.34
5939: 36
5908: 36.86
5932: 34.95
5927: 36.45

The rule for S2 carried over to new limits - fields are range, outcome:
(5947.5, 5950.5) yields 35.6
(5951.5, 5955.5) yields 34.5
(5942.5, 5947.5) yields 36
